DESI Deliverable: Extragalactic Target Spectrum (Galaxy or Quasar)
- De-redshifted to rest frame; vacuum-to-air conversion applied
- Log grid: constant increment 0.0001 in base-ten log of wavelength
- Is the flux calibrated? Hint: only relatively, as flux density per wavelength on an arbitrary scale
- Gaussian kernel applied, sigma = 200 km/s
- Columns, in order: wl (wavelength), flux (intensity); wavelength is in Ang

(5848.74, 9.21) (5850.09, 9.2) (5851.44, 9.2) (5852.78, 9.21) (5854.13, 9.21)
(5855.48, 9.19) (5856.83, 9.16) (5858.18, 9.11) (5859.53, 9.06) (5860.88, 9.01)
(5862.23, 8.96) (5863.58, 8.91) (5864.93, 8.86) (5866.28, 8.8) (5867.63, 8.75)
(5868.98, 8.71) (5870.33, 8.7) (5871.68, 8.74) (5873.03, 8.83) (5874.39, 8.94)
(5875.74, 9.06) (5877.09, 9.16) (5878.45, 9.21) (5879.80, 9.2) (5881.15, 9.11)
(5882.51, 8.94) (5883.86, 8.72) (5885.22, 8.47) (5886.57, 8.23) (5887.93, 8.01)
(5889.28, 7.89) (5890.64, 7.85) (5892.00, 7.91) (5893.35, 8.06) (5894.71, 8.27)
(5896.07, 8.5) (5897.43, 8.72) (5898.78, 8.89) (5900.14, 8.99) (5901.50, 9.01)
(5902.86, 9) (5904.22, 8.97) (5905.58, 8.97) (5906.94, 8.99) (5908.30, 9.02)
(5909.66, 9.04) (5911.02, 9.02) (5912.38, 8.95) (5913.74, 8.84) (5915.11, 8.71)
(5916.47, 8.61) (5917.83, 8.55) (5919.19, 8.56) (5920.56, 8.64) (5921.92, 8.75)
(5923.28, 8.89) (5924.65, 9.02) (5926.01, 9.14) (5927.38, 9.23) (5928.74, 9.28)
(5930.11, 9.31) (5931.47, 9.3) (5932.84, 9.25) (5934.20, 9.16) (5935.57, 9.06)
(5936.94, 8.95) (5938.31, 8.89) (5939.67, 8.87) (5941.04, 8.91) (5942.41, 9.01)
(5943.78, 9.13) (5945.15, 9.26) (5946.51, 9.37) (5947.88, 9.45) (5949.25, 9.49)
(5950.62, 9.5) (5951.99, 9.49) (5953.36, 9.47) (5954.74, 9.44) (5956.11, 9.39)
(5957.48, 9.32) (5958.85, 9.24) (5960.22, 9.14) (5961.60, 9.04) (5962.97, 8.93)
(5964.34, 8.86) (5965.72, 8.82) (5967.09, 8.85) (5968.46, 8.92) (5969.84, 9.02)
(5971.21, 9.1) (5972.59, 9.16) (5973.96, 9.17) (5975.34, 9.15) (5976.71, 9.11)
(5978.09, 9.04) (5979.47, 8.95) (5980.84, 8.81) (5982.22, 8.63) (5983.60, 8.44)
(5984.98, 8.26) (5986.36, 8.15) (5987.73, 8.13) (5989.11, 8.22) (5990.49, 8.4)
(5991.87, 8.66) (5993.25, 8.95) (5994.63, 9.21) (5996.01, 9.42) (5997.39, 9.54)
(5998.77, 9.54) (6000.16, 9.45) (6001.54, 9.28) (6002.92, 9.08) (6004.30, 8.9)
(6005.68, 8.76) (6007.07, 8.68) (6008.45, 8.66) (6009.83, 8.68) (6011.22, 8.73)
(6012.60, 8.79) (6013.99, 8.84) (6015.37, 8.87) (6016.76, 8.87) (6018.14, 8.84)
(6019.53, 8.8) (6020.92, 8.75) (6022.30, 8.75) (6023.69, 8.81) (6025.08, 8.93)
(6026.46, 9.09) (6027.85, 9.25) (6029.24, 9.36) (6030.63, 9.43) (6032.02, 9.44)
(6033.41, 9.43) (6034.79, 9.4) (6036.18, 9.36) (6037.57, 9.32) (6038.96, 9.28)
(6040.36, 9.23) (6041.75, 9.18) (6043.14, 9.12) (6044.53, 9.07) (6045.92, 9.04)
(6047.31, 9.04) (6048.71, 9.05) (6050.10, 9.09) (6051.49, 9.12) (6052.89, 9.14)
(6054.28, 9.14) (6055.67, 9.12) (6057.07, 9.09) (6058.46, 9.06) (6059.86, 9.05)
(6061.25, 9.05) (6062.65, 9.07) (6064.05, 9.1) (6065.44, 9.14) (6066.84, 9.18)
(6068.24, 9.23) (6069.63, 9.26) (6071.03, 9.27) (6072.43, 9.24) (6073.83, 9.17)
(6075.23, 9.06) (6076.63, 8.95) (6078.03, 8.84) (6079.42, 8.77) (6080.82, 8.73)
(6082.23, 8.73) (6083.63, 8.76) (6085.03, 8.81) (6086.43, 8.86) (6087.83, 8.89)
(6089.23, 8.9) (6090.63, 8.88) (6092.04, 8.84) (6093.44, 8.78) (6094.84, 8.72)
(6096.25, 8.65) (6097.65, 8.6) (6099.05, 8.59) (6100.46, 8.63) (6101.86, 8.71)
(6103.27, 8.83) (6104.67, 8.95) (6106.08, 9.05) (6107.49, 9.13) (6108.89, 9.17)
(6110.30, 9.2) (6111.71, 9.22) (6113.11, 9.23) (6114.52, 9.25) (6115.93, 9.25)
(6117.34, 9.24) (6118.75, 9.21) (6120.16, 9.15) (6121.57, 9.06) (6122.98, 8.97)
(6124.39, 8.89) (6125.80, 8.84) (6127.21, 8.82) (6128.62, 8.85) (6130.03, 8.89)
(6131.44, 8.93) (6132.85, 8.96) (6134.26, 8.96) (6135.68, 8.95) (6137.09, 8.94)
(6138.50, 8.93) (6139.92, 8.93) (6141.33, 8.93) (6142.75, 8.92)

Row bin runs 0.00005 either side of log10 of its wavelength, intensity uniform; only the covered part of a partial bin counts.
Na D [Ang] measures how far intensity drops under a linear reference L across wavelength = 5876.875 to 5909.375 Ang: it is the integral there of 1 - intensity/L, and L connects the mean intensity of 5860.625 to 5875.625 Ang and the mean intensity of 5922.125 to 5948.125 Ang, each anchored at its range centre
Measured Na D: 1.0 Ang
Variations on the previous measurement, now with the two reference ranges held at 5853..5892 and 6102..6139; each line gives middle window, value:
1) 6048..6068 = -0.29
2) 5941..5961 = -1.01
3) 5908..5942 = -0.42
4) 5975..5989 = 0.42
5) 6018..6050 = -0.66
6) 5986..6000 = 0.08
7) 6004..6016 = 0.22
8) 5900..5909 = -0.17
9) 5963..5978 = -0.21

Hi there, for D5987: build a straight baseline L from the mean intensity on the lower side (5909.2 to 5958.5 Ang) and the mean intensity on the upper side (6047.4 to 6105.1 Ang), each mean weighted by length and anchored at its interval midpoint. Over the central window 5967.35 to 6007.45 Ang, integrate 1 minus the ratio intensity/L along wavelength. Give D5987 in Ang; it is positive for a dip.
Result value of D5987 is 0.6 Ang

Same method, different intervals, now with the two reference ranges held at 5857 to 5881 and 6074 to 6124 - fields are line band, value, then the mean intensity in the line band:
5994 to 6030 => -0.2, 8.99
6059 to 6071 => -0.3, 9.14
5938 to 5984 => -0.8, 9.11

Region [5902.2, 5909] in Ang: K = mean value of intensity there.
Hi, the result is 8.99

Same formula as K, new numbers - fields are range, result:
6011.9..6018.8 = 8.85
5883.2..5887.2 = 8.48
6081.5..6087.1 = 8.78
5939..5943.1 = 8.92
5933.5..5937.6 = 9.06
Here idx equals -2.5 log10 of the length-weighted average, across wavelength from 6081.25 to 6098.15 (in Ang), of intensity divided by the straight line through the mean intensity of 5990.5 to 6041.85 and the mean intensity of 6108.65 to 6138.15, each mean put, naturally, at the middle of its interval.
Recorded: 0.03 mag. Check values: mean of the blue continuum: 9.06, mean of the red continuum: 9.04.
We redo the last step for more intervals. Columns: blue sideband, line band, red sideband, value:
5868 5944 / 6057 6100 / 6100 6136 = 0.00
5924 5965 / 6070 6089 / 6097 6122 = 0.01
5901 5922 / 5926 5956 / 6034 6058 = -0.04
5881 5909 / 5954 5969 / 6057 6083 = -0.04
